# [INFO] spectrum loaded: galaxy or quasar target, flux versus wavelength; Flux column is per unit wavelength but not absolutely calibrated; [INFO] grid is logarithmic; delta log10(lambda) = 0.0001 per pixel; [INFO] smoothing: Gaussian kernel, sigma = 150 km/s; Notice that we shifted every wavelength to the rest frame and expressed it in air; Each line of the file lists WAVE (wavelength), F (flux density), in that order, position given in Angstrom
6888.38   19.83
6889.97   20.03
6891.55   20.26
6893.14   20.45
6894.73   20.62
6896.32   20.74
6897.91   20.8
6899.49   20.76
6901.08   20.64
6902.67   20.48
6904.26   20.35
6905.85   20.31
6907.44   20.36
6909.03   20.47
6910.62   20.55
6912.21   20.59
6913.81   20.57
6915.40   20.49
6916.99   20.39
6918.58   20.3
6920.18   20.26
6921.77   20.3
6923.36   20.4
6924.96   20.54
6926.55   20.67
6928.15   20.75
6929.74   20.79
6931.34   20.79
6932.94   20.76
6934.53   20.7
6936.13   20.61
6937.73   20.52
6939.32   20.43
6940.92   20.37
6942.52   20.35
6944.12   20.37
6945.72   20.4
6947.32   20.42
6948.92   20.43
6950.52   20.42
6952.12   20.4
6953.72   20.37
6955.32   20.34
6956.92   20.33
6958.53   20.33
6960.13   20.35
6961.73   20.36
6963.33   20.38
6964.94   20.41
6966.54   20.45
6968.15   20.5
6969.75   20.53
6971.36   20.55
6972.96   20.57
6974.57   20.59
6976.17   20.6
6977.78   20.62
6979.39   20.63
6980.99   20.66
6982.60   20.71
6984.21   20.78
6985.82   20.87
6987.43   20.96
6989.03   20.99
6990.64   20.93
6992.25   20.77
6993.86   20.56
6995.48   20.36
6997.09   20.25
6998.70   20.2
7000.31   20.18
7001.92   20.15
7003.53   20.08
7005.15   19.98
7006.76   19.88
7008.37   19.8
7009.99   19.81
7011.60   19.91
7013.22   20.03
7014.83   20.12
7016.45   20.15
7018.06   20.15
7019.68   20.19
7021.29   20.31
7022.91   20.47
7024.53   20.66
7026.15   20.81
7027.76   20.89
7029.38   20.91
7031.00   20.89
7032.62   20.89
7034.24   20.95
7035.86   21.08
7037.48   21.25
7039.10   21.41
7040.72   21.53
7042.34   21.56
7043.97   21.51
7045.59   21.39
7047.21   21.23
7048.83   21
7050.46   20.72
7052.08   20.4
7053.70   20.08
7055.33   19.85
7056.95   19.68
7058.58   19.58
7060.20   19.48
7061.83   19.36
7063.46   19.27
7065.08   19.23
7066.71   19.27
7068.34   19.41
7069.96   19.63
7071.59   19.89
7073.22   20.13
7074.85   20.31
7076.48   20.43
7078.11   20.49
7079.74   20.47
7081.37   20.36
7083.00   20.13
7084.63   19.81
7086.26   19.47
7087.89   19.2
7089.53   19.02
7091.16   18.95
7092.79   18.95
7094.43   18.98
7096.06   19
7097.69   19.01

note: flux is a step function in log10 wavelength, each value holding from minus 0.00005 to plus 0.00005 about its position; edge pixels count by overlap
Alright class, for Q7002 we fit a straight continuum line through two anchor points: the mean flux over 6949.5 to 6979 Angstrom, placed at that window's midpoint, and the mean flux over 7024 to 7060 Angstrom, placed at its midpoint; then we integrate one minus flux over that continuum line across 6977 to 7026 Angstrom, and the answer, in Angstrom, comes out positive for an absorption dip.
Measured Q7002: 0.6 Angstrom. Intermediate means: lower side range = 20.5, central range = 20.4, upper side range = 20.8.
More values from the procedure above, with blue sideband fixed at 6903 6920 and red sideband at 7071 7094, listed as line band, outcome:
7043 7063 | -0.4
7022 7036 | -0.6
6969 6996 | -0.7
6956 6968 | -0.1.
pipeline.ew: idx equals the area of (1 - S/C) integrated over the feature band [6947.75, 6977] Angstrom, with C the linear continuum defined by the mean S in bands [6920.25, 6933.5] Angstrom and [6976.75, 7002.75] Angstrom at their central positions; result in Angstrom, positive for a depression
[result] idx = 0.2 Angstrom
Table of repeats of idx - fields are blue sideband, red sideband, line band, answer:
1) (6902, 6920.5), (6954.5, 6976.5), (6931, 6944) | -0.1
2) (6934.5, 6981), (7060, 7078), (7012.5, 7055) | -1.8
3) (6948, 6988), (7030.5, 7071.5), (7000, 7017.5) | 0.4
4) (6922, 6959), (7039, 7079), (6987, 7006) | -0.1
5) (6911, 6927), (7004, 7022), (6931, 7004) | -1.0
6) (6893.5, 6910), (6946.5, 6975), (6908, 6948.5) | 0.0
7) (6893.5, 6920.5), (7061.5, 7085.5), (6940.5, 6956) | 0.0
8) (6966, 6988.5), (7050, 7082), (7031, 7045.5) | -0.8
